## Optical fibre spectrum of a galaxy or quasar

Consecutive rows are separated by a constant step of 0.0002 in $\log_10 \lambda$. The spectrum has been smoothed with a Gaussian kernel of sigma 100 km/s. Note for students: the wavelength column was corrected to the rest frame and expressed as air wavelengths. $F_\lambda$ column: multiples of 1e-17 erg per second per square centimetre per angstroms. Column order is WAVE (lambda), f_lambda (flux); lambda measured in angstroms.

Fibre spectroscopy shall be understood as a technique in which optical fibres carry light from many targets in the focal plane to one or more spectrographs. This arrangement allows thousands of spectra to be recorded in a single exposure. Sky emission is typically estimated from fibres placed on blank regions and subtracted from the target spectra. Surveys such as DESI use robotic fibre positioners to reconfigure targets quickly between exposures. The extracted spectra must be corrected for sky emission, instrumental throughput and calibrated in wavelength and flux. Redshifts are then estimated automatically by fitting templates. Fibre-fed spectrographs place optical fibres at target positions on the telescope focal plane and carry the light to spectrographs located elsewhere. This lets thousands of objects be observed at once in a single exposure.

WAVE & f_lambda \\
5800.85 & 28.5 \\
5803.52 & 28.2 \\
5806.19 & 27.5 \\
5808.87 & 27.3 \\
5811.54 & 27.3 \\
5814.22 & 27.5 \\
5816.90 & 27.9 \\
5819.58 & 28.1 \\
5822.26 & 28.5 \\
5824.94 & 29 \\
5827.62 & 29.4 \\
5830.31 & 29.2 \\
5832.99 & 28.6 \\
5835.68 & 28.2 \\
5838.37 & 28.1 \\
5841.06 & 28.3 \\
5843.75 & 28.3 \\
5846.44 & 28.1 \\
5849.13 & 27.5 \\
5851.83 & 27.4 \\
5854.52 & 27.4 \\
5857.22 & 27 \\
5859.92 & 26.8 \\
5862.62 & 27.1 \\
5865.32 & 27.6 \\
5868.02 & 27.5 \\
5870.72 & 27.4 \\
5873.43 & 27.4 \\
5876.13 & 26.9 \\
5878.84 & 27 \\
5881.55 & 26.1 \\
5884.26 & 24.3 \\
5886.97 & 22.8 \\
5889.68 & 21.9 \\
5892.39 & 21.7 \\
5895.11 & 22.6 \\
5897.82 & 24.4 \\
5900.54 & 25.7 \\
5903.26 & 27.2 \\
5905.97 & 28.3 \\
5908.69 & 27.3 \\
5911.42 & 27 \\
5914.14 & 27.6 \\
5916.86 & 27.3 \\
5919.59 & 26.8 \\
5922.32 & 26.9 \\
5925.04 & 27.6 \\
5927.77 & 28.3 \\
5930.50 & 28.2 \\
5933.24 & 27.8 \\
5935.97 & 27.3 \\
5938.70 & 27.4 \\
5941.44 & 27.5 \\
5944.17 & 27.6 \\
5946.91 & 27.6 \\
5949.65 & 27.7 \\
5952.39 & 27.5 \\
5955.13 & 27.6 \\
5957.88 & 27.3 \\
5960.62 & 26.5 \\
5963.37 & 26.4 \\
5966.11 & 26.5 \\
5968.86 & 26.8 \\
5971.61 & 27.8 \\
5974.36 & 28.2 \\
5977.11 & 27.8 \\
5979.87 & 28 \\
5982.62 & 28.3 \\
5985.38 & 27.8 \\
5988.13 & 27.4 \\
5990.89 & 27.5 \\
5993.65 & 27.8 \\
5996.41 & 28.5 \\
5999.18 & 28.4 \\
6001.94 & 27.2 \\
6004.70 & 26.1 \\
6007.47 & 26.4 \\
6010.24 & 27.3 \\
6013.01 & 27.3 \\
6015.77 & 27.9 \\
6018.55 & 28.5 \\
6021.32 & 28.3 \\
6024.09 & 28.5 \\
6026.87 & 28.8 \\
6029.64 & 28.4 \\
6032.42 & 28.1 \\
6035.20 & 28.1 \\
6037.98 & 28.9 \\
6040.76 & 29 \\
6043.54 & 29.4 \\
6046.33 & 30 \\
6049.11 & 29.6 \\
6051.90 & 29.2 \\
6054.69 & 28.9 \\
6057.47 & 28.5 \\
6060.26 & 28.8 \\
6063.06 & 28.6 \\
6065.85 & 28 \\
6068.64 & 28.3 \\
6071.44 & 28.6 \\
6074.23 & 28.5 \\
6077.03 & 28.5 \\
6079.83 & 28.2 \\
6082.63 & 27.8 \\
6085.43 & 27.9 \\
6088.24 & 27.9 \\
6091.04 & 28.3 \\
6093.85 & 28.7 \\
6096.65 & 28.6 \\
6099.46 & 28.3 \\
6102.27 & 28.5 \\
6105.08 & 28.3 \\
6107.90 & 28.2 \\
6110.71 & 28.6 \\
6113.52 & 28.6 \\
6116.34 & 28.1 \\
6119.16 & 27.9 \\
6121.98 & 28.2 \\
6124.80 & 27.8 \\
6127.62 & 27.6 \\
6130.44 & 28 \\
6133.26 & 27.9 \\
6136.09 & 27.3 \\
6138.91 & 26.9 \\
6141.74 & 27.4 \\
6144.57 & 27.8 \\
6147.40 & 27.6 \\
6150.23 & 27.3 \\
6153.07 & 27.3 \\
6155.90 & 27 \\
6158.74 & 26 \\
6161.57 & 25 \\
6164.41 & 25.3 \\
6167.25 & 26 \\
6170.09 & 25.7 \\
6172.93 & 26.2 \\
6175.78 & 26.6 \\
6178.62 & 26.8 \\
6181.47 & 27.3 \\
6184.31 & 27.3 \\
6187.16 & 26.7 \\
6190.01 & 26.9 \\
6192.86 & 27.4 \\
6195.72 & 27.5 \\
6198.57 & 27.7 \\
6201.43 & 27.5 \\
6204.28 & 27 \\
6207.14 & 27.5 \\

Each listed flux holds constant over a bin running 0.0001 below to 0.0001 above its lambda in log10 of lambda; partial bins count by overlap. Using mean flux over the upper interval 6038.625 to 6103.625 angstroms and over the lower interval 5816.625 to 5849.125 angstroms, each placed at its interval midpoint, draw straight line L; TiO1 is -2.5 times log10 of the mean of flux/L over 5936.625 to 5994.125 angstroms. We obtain 0.042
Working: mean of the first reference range 28.5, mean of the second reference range 28.6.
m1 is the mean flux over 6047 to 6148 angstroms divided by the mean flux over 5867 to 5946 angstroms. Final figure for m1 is 1.1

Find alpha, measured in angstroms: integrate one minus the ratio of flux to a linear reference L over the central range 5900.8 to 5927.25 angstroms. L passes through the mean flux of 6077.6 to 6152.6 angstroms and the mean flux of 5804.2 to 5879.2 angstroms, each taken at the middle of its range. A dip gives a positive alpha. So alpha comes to 0.5 angstroms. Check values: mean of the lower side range 27.8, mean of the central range 27.3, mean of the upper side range 28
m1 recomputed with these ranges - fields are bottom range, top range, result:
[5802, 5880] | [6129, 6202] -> 0.97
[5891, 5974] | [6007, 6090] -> 1.06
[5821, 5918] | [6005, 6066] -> 1.06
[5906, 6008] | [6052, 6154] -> 1.02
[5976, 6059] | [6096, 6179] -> 0.97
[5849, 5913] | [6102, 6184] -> 1.05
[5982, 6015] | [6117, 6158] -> 1.00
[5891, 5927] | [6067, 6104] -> 1.08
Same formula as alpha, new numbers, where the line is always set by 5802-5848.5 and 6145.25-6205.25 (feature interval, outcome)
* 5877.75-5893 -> 2.15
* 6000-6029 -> -0.25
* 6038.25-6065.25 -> -1.77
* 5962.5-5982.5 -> 0.12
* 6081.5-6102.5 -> -0.87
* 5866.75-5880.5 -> 0.39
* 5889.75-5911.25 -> 2.07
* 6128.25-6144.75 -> -0.37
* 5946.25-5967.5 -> 0.42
